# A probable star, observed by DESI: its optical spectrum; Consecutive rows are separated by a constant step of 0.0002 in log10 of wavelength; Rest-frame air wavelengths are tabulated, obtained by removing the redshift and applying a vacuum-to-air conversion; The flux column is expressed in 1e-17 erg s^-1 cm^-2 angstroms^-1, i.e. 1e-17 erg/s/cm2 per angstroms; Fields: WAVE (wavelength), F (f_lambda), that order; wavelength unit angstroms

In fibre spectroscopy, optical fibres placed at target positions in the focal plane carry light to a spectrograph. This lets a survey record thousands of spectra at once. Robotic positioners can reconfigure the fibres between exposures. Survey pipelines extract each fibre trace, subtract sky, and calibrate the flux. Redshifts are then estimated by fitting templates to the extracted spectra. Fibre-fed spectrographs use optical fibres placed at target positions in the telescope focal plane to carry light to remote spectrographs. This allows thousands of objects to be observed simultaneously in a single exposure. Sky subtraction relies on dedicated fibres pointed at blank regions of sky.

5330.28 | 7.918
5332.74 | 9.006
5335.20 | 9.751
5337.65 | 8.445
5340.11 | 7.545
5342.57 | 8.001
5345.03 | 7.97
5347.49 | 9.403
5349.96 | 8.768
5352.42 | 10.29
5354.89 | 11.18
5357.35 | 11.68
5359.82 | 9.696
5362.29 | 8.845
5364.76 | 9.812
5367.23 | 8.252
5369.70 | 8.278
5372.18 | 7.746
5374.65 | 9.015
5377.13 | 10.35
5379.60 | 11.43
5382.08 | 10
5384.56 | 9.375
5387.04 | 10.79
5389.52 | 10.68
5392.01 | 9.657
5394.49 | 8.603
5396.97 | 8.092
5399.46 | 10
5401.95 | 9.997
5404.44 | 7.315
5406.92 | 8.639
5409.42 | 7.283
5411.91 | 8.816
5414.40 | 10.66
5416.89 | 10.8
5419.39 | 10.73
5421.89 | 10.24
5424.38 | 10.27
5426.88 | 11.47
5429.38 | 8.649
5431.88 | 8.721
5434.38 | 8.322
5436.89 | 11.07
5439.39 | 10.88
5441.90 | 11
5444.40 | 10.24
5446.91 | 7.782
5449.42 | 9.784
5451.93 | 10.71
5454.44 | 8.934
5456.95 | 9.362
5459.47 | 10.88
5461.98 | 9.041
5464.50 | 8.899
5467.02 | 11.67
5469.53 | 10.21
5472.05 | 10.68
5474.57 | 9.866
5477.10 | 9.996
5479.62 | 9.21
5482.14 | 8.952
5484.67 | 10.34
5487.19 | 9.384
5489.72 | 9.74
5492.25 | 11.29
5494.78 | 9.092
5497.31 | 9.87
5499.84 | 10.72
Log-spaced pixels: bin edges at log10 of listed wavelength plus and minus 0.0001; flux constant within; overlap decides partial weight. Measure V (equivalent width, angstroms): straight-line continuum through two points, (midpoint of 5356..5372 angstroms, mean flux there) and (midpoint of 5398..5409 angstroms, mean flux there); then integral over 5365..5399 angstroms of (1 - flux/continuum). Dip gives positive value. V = -1.2 angstroms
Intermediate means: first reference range 9.33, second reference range 8.84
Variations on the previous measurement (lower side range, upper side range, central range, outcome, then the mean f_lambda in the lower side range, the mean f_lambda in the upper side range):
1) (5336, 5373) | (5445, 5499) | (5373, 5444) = -2.4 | 9.08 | 9.81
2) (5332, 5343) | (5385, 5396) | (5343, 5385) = -1.4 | 8.57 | 9.85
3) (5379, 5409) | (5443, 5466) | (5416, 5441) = -1.6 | 9.44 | 9.55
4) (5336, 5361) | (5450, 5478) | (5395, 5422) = 1.1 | 9.31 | 10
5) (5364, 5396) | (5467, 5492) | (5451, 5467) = 0.2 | 9.52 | 9.98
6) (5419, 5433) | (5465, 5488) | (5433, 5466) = 0.7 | 9.98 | 10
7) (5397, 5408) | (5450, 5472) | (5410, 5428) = -2.1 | 8.89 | 10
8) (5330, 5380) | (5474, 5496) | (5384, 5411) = 0.7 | 9.2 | 9.76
